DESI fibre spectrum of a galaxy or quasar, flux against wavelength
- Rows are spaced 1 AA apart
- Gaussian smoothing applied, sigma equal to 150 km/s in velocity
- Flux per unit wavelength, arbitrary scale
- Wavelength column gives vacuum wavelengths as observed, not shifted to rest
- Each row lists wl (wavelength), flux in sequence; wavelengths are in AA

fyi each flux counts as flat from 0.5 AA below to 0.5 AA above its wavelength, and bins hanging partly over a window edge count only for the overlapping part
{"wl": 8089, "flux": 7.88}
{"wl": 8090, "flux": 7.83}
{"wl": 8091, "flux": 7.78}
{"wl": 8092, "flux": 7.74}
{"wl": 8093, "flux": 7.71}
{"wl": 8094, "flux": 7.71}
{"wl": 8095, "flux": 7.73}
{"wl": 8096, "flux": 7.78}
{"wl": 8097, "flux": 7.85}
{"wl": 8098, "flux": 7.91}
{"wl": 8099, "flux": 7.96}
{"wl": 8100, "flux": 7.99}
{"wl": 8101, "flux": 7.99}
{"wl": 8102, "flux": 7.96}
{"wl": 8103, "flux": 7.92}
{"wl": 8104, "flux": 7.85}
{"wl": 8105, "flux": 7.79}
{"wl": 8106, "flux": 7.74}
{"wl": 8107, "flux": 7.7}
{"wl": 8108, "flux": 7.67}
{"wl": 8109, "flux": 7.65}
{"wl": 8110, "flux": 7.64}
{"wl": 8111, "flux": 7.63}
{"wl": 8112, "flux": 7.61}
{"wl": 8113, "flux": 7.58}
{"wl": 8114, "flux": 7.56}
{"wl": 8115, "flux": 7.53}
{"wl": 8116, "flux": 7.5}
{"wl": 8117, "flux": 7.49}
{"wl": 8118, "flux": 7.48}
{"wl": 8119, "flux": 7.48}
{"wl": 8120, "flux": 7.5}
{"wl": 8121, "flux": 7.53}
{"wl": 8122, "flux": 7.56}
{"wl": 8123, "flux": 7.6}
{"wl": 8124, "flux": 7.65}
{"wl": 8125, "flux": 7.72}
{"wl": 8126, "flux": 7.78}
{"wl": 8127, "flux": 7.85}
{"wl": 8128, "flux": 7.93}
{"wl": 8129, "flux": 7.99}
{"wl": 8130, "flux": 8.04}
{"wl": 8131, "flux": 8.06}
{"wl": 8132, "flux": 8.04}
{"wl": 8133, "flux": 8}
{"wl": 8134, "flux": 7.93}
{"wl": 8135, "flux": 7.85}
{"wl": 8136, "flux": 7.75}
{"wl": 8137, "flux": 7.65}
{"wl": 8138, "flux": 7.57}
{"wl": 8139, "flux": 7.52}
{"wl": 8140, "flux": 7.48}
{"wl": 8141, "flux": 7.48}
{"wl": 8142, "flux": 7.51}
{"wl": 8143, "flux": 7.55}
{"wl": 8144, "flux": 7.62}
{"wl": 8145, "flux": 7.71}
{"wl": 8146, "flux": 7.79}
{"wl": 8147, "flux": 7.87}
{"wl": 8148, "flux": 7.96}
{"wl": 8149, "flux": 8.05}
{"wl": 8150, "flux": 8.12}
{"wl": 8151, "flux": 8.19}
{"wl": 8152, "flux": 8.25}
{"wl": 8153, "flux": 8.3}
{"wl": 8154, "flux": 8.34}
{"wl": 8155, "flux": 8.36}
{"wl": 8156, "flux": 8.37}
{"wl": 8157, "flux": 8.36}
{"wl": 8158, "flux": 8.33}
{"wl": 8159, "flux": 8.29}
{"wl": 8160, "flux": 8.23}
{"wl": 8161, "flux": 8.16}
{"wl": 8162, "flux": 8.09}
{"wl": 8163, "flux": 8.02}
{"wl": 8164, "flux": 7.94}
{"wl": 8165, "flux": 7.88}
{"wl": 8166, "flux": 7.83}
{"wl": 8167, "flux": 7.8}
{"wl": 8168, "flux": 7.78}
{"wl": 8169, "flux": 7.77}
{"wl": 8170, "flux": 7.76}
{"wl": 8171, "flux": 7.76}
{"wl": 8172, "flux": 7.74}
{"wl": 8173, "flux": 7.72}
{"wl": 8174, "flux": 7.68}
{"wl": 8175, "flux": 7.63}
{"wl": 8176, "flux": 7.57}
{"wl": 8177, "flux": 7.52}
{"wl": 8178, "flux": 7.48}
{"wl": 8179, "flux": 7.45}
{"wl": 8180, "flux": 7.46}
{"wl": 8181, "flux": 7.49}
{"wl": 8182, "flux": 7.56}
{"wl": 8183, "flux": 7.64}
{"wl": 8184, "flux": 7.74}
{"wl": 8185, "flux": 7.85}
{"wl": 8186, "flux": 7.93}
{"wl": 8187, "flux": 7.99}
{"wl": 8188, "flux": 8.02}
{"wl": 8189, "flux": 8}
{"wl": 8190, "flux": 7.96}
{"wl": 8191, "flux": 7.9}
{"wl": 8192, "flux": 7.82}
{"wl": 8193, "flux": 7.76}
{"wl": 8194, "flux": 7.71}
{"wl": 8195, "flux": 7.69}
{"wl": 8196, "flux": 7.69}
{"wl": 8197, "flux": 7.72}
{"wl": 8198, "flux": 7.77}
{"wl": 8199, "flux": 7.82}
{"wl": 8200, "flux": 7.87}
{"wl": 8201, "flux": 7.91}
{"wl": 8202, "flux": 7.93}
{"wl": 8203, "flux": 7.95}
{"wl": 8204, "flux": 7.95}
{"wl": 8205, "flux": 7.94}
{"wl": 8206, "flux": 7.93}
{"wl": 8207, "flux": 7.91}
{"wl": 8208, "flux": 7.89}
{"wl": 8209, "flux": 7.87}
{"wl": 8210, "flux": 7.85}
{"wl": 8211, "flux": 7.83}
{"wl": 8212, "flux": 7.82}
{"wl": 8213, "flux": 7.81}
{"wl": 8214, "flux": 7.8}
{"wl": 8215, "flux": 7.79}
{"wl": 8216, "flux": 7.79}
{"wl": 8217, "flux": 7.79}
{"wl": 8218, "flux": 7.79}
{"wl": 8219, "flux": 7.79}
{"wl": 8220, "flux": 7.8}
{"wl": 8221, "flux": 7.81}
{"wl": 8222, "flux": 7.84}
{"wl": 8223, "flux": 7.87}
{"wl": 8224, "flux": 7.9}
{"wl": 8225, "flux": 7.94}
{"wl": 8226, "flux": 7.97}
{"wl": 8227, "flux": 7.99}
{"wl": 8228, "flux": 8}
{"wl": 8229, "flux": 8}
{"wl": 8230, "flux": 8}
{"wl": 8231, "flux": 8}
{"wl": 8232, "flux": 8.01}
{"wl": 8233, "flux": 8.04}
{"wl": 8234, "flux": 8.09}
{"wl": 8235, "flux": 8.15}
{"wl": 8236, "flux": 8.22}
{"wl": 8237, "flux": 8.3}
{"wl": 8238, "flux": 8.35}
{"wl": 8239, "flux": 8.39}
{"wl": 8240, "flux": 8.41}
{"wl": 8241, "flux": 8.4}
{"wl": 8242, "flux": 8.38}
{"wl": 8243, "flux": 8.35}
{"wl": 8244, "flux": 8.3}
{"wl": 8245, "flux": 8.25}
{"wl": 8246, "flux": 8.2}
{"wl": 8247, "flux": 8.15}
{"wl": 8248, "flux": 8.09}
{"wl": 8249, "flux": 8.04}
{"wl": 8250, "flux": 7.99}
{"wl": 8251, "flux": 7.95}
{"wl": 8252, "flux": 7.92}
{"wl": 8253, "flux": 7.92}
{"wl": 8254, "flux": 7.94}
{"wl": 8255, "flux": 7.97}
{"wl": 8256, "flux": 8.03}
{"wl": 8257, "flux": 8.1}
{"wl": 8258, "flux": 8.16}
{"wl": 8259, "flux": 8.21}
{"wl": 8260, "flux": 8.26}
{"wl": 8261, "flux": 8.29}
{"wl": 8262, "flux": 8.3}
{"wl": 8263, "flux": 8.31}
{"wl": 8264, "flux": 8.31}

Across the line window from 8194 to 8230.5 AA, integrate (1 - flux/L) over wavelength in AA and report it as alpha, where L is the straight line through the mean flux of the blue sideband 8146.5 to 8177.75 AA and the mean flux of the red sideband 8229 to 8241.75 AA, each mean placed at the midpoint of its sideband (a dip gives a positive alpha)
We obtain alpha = 1.2 AA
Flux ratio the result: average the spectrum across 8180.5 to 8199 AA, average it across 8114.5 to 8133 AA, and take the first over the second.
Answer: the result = 1.01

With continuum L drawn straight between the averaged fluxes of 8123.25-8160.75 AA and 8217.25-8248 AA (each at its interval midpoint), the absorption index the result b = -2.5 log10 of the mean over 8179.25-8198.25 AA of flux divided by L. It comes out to 0.033 mag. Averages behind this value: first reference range 7.93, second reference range 8.09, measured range 7.77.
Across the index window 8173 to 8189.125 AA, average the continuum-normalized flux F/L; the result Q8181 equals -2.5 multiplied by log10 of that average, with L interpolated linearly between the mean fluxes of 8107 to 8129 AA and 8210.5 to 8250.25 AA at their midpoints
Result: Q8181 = 0.02 mag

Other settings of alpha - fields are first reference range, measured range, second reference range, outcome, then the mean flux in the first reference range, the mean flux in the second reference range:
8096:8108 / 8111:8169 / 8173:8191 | -0.4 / 7.87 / 7.71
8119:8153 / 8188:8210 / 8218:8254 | 0.3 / 7.79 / 8.07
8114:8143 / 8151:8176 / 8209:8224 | -0.9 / 7.69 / 7.82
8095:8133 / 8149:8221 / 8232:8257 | 0.8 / 7.75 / 8.16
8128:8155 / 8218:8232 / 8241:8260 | 0.3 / 7.88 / 8.12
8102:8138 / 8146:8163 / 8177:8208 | -0.9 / 7.72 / 7.79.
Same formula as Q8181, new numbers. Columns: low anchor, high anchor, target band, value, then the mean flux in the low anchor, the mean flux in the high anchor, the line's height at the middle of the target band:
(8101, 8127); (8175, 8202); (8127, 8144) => -0.012 mag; 7.66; 7.74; 7.68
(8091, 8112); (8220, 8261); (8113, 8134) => 0.017 mag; 7.79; 8.1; 7.84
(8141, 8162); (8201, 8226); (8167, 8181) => 0.048 mag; 8.05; 7.86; 7.98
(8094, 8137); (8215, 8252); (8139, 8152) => 0.006 mag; 7.75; 8.06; 7.83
